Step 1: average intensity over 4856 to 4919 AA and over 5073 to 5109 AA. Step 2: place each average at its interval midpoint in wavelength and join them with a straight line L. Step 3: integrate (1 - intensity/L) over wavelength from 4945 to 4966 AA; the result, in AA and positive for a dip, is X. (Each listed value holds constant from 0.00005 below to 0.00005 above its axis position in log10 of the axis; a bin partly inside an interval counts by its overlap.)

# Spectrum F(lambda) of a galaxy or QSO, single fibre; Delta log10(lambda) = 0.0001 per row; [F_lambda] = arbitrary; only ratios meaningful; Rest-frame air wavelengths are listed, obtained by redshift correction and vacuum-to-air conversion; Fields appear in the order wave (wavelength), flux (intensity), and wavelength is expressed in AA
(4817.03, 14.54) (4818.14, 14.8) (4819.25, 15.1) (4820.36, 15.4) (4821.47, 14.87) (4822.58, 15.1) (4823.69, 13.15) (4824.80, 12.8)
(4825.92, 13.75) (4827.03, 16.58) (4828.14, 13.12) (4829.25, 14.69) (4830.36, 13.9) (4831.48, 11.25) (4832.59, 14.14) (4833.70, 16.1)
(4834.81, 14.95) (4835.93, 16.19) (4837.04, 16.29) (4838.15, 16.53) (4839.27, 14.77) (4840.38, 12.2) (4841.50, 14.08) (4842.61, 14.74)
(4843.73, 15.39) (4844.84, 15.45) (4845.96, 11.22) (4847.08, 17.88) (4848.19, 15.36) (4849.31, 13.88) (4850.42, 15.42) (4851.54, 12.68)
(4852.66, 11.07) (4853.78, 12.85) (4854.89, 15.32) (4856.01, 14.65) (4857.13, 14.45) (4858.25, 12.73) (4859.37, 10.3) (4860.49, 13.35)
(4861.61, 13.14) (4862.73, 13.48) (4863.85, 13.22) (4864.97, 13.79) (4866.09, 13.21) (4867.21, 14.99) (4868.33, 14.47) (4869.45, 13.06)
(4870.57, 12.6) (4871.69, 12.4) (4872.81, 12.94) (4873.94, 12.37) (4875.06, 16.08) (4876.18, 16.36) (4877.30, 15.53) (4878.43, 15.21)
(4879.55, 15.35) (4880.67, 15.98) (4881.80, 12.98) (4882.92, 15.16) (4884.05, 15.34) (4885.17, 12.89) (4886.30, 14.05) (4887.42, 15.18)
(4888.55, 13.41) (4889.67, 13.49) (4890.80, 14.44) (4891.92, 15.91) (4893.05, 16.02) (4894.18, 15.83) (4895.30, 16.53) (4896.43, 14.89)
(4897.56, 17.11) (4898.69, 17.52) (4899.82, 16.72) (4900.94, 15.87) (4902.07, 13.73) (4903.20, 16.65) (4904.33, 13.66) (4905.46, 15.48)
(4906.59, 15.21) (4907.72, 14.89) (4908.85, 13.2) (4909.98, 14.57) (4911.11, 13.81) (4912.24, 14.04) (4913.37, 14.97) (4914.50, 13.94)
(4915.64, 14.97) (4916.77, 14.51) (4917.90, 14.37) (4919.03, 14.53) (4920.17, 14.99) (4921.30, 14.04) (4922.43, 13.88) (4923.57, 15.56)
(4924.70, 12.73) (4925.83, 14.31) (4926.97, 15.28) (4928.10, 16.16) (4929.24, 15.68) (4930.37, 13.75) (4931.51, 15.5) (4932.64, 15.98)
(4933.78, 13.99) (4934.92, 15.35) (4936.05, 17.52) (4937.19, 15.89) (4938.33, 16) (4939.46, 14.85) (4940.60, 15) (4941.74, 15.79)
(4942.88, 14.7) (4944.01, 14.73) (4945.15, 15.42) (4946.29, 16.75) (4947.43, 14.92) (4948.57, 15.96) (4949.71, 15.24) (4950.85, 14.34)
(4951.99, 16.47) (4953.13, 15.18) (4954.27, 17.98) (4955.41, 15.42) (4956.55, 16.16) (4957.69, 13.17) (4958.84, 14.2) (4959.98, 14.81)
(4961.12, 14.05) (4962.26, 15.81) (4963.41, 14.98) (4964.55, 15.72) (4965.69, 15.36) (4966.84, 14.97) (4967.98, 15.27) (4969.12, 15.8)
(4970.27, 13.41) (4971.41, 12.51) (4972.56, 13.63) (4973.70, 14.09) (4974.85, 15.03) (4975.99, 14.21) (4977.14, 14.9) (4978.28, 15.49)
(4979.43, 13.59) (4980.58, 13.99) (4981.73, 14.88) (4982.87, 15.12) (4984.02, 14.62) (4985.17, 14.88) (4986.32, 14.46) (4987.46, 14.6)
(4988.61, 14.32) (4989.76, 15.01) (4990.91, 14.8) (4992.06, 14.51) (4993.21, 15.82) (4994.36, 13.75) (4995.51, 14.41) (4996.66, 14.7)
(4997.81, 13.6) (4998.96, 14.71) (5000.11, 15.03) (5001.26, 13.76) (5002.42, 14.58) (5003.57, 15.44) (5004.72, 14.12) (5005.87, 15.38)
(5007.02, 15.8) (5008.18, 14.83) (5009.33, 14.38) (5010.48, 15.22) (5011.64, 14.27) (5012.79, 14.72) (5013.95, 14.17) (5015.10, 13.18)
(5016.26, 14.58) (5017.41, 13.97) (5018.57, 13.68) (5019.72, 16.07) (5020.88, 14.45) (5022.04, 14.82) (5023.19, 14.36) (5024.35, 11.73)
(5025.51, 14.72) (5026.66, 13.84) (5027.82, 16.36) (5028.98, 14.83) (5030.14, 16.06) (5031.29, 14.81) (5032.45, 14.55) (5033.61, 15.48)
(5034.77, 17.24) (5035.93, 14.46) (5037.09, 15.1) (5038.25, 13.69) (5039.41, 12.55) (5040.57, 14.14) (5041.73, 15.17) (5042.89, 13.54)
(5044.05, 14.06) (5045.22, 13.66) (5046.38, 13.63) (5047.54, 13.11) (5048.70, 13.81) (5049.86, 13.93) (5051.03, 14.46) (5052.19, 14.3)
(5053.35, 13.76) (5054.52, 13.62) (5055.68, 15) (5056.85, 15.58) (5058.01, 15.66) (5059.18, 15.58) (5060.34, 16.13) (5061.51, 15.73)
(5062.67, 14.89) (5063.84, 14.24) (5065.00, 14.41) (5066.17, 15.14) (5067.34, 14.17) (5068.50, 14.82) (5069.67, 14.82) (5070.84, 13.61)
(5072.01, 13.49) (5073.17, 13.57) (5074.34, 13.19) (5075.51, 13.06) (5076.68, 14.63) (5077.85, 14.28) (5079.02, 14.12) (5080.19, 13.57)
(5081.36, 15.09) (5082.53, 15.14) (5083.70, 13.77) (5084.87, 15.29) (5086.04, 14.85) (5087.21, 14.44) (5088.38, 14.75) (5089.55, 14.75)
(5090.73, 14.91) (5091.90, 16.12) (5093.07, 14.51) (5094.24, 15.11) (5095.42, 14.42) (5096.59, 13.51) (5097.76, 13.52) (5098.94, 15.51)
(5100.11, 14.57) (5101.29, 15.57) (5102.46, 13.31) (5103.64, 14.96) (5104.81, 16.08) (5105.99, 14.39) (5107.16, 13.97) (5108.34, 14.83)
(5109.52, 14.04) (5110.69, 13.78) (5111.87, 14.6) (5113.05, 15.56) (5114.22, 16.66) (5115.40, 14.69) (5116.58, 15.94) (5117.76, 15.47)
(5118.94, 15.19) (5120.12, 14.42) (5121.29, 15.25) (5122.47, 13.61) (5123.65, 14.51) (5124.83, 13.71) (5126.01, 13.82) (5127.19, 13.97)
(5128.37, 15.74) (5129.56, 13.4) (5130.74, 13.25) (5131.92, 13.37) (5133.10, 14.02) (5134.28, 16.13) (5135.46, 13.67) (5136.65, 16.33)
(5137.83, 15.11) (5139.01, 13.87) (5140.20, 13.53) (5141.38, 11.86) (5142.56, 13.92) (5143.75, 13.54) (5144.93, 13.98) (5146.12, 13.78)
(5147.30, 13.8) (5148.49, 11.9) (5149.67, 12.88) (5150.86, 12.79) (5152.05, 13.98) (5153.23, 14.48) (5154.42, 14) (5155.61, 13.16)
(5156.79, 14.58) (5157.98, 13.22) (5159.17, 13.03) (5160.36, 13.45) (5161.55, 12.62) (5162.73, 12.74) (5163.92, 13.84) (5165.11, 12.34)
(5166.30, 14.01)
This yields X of -1.3 AA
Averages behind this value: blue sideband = 14.5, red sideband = 14.5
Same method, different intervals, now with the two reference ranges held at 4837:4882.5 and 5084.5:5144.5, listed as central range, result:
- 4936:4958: -2.0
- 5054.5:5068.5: -0.6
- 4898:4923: -1.1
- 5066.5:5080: 0.5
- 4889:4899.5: -1.2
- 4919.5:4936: -0.8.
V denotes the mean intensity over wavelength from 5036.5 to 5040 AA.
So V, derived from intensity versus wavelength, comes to 13.8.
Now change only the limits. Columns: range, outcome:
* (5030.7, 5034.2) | 15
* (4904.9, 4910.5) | 14.7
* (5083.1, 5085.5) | 14.6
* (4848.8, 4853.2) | 13.3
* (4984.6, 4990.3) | 14.7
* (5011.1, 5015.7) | 14.1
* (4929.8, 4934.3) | 14.8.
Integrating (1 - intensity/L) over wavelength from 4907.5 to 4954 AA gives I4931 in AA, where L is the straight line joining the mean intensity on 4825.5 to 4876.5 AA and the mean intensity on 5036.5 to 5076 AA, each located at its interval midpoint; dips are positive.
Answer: -2.8 AA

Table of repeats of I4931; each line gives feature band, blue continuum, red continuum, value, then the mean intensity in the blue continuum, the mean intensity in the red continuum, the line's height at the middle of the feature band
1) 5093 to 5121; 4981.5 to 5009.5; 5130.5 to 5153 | -1.5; 14.7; 13.8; 14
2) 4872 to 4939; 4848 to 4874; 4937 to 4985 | -4.0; 13.4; 15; 14.1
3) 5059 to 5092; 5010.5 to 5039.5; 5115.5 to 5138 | 0.1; 14.6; 14.6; 14.6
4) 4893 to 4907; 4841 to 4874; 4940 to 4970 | -1.4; 13.7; 15.3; 14.4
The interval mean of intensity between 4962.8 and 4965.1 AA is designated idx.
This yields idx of 15.3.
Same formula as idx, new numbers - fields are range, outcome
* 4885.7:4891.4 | 14.1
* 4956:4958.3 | 14.6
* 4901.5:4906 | 14.9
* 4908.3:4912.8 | 13.9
